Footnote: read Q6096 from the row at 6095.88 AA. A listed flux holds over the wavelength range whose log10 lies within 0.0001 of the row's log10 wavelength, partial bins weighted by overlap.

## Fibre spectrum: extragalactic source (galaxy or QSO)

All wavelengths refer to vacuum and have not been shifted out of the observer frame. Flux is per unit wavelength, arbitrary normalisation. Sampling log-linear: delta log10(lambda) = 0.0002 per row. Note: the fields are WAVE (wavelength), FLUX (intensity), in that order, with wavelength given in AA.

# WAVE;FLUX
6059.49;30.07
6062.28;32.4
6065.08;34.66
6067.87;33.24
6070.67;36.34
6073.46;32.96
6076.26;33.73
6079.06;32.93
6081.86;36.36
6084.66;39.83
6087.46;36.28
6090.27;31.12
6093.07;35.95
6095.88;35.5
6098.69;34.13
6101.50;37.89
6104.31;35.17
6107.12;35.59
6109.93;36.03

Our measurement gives 35.5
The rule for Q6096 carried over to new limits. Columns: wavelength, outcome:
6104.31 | 35.17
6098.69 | 34.13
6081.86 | 36.36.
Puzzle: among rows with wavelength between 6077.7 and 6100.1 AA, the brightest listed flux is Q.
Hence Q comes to 39.83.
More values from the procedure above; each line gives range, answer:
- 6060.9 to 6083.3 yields 36.36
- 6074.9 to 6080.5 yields 33.73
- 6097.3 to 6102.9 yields 37.89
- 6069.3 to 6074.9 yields 36.34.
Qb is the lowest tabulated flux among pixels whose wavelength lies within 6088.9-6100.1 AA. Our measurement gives 31.12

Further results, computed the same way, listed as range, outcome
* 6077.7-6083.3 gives 32.93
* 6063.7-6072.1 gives 33.24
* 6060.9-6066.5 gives 32.4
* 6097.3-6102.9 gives 34.13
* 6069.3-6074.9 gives 32.96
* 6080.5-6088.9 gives 36.28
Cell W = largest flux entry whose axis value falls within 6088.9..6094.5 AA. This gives 35.95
